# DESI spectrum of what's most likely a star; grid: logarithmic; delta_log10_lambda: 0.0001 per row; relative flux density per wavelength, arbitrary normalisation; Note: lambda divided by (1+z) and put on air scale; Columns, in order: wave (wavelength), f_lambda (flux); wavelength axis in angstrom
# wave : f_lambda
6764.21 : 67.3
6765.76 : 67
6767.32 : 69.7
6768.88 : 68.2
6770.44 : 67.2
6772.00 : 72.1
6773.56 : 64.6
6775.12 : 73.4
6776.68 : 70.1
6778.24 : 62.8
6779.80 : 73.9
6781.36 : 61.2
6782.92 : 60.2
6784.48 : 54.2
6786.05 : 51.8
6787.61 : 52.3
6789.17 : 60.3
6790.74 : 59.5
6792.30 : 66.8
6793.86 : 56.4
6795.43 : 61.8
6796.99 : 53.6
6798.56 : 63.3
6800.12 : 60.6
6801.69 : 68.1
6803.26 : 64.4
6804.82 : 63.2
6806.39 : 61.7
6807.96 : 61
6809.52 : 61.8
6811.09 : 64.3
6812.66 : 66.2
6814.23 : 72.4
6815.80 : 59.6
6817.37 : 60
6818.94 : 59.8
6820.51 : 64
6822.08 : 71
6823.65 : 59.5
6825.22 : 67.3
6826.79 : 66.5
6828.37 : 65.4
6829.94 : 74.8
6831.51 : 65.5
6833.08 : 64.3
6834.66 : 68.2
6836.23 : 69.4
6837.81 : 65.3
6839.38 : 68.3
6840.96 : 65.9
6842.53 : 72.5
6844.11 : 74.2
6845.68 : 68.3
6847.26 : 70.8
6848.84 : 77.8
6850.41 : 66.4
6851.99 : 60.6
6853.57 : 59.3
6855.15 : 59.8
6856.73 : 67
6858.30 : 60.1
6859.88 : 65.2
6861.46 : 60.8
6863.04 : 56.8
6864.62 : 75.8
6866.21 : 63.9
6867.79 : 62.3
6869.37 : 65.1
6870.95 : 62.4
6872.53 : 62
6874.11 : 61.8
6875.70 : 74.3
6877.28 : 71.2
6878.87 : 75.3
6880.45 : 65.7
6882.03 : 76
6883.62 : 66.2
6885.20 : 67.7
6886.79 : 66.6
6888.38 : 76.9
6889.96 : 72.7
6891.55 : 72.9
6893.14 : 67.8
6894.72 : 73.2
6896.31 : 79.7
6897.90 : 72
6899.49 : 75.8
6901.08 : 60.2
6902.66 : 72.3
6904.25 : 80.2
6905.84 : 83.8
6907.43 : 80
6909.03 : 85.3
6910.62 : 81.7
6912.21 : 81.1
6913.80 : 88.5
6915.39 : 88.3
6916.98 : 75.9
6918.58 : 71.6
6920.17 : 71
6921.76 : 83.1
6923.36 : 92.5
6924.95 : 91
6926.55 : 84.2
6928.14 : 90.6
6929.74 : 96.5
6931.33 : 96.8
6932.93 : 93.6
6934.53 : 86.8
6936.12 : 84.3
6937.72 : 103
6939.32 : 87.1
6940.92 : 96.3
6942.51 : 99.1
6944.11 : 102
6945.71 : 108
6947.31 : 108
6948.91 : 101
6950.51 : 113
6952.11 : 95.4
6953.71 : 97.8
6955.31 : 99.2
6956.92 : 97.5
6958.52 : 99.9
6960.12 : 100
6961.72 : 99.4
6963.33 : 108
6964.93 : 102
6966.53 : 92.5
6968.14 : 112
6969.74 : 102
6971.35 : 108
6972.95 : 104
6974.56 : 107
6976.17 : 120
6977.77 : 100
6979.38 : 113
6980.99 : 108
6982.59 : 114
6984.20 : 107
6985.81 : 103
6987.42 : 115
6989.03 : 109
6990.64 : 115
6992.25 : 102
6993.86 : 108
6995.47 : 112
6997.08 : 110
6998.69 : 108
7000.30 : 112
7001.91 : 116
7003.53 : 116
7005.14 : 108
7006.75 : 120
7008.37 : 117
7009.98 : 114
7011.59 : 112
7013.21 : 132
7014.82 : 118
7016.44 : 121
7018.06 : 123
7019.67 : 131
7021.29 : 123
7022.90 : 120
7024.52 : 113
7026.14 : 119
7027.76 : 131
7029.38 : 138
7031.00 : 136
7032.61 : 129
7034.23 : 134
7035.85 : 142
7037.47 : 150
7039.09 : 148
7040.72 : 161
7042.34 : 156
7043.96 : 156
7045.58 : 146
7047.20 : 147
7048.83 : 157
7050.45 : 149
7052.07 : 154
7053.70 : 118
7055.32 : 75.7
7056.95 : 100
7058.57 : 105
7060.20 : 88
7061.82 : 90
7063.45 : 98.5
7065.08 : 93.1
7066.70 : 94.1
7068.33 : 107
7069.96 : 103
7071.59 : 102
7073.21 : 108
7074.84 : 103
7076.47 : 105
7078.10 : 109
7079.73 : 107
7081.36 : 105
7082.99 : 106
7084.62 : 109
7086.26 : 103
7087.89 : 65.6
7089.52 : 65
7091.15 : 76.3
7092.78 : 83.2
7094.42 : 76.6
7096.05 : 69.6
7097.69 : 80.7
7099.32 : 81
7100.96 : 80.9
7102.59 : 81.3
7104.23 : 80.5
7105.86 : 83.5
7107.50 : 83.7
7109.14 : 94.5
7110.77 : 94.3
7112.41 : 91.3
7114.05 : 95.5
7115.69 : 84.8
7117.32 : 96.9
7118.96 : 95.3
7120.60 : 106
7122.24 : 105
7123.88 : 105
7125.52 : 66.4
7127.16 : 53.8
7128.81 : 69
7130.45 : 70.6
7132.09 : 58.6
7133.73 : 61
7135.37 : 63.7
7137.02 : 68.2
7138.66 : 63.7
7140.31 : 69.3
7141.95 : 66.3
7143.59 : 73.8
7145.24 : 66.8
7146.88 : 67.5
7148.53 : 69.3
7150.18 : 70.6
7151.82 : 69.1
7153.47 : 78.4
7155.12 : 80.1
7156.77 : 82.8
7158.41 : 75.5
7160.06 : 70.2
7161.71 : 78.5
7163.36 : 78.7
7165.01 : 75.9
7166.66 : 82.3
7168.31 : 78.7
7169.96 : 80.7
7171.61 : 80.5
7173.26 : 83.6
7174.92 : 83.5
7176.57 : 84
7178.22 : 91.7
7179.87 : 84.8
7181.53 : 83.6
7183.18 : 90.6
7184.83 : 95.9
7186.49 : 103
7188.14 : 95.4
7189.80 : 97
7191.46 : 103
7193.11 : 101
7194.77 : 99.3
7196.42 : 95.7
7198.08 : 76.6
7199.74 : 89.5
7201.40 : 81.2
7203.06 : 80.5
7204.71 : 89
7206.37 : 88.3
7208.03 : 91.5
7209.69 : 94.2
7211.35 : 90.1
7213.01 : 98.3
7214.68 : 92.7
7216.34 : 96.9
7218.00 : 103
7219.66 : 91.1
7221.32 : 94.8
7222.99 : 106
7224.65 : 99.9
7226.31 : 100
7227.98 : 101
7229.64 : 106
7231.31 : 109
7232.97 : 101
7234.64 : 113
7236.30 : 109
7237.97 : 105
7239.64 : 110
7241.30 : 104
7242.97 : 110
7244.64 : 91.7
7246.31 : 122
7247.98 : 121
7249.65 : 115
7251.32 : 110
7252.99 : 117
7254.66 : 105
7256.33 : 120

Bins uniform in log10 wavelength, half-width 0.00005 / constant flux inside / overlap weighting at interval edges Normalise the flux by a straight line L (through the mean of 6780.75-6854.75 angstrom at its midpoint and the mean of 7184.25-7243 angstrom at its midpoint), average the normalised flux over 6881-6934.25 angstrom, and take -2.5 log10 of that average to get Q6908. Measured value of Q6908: -0.11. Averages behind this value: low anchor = 64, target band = 79.3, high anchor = 97.7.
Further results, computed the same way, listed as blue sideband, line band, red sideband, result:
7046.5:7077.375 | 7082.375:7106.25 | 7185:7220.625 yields 0.275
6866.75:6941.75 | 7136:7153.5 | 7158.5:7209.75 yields 0.239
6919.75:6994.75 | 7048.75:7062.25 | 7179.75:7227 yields -0.162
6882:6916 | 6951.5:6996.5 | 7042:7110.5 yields -0.211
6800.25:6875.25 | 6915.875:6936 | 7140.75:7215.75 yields -0.221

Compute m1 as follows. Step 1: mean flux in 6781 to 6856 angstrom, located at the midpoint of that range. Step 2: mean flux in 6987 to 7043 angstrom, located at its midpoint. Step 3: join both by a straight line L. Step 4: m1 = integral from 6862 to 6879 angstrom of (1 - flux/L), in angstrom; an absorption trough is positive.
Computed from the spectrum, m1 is 2.92 angstrom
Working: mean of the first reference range 64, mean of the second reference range 123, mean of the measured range 66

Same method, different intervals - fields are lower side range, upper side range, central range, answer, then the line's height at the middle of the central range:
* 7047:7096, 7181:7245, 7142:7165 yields 5.9 angstrom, 99.4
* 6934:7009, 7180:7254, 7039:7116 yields -0.3 angstrom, 103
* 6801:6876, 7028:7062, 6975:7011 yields 1.5 angstrom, 116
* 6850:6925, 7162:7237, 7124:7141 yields 4.3 angstrom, 88.1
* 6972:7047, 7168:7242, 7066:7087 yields 1.5 angstrom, 113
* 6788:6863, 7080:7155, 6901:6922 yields -3.1 angstrom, 69.2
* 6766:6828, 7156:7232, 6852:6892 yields 1.2 angstrom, 68.6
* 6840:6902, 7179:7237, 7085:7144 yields 5.5 angstrom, 88.1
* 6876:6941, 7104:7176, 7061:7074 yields -3.4 angstrom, 78.9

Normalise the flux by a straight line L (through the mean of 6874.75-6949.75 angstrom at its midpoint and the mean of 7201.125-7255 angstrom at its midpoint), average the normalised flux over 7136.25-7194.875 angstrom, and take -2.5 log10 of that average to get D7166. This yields 0.21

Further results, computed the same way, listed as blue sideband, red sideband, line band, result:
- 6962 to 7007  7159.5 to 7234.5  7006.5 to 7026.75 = -0.14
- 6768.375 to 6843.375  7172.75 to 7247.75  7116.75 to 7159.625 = 0.21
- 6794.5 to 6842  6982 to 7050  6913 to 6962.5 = 0.09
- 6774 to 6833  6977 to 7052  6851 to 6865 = 0.26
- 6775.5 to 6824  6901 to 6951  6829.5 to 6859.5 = 0.07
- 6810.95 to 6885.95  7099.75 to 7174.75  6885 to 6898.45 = -0.06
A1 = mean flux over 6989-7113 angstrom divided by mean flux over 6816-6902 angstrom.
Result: 1.64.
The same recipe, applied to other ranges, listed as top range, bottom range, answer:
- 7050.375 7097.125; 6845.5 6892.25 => 1.46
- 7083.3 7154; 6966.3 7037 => 0.68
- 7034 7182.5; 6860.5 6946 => 1.19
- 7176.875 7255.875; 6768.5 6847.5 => 1.53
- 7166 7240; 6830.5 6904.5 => 1.38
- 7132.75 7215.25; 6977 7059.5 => 0.67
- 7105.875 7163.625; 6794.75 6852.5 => 1.19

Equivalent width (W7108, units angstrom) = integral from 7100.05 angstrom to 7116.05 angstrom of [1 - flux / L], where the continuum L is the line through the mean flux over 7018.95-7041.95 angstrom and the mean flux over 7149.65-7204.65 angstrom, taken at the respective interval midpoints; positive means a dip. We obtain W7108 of 3.1 angstrom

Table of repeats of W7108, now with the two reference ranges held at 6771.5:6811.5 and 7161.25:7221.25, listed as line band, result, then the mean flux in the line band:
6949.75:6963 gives -4.9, 100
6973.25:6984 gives -5.0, 110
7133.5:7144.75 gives 2.5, 66.9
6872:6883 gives -0.2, 69.6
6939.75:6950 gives -4.2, 102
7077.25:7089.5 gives -2.4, 98.3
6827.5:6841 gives -0.5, 67.5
